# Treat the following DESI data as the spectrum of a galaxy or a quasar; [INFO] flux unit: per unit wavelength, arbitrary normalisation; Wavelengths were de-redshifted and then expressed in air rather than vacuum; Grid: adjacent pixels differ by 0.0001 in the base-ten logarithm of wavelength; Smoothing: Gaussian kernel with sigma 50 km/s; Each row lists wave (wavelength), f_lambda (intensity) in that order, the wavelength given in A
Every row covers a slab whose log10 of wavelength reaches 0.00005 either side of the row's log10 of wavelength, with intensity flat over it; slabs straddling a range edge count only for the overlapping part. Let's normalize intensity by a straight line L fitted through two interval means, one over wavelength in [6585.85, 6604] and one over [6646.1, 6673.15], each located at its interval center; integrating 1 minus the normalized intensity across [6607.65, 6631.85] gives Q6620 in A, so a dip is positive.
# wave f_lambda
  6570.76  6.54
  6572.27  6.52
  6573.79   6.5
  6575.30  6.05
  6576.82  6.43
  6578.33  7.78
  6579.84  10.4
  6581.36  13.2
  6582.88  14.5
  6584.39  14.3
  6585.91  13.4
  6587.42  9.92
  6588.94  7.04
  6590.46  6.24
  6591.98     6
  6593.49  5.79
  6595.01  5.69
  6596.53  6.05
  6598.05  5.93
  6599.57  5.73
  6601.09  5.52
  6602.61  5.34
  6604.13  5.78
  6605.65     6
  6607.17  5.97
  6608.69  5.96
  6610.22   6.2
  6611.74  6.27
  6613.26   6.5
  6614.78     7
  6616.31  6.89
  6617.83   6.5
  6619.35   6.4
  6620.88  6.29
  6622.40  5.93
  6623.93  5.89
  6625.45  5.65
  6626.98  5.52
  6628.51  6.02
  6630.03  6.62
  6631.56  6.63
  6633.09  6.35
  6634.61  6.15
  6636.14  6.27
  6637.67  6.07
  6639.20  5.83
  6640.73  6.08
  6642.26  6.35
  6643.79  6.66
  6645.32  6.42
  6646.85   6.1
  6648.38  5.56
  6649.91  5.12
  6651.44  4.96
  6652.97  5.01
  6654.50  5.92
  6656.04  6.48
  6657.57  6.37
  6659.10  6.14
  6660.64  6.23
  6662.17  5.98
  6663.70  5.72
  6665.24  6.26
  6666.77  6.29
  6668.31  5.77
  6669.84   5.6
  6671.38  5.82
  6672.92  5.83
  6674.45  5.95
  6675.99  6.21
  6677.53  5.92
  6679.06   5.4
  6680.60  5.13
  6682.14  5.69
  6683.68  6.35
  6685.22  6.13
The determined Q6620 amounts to 0.2 A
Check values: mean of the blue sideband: 6.6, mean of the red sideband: 5.84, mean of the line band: 6.26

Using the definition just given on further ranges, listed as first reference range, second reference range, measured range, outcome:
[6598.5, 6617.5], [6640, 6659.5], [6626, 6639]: -0.4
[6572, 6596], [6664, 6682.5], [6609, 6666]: 7.0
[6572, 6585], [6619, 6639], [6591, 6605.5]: 4.3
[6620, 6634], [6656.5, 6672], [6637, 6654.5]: 0.7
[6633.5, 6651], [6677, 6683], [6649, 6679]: -0.6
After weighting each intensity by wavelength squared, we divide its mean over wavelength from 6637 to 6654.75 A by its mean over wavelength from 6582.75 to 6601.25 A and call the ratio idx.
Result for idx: 0.74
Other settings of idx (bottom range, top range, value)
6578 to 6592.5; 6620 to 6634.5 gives 0.59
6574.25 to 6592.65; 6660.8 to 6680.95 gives 0.63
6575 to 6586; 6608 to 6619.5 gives 0.61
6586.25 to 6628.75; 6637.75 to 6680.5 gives 0.96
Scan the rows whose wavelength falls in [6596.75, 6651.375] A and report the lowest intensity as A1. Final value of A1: 5.12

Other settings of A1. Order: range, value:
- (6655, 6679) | 5.6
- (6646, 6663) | 4.96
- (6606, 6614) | 5.96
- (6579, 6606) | 5.34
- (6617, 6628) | 5.52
